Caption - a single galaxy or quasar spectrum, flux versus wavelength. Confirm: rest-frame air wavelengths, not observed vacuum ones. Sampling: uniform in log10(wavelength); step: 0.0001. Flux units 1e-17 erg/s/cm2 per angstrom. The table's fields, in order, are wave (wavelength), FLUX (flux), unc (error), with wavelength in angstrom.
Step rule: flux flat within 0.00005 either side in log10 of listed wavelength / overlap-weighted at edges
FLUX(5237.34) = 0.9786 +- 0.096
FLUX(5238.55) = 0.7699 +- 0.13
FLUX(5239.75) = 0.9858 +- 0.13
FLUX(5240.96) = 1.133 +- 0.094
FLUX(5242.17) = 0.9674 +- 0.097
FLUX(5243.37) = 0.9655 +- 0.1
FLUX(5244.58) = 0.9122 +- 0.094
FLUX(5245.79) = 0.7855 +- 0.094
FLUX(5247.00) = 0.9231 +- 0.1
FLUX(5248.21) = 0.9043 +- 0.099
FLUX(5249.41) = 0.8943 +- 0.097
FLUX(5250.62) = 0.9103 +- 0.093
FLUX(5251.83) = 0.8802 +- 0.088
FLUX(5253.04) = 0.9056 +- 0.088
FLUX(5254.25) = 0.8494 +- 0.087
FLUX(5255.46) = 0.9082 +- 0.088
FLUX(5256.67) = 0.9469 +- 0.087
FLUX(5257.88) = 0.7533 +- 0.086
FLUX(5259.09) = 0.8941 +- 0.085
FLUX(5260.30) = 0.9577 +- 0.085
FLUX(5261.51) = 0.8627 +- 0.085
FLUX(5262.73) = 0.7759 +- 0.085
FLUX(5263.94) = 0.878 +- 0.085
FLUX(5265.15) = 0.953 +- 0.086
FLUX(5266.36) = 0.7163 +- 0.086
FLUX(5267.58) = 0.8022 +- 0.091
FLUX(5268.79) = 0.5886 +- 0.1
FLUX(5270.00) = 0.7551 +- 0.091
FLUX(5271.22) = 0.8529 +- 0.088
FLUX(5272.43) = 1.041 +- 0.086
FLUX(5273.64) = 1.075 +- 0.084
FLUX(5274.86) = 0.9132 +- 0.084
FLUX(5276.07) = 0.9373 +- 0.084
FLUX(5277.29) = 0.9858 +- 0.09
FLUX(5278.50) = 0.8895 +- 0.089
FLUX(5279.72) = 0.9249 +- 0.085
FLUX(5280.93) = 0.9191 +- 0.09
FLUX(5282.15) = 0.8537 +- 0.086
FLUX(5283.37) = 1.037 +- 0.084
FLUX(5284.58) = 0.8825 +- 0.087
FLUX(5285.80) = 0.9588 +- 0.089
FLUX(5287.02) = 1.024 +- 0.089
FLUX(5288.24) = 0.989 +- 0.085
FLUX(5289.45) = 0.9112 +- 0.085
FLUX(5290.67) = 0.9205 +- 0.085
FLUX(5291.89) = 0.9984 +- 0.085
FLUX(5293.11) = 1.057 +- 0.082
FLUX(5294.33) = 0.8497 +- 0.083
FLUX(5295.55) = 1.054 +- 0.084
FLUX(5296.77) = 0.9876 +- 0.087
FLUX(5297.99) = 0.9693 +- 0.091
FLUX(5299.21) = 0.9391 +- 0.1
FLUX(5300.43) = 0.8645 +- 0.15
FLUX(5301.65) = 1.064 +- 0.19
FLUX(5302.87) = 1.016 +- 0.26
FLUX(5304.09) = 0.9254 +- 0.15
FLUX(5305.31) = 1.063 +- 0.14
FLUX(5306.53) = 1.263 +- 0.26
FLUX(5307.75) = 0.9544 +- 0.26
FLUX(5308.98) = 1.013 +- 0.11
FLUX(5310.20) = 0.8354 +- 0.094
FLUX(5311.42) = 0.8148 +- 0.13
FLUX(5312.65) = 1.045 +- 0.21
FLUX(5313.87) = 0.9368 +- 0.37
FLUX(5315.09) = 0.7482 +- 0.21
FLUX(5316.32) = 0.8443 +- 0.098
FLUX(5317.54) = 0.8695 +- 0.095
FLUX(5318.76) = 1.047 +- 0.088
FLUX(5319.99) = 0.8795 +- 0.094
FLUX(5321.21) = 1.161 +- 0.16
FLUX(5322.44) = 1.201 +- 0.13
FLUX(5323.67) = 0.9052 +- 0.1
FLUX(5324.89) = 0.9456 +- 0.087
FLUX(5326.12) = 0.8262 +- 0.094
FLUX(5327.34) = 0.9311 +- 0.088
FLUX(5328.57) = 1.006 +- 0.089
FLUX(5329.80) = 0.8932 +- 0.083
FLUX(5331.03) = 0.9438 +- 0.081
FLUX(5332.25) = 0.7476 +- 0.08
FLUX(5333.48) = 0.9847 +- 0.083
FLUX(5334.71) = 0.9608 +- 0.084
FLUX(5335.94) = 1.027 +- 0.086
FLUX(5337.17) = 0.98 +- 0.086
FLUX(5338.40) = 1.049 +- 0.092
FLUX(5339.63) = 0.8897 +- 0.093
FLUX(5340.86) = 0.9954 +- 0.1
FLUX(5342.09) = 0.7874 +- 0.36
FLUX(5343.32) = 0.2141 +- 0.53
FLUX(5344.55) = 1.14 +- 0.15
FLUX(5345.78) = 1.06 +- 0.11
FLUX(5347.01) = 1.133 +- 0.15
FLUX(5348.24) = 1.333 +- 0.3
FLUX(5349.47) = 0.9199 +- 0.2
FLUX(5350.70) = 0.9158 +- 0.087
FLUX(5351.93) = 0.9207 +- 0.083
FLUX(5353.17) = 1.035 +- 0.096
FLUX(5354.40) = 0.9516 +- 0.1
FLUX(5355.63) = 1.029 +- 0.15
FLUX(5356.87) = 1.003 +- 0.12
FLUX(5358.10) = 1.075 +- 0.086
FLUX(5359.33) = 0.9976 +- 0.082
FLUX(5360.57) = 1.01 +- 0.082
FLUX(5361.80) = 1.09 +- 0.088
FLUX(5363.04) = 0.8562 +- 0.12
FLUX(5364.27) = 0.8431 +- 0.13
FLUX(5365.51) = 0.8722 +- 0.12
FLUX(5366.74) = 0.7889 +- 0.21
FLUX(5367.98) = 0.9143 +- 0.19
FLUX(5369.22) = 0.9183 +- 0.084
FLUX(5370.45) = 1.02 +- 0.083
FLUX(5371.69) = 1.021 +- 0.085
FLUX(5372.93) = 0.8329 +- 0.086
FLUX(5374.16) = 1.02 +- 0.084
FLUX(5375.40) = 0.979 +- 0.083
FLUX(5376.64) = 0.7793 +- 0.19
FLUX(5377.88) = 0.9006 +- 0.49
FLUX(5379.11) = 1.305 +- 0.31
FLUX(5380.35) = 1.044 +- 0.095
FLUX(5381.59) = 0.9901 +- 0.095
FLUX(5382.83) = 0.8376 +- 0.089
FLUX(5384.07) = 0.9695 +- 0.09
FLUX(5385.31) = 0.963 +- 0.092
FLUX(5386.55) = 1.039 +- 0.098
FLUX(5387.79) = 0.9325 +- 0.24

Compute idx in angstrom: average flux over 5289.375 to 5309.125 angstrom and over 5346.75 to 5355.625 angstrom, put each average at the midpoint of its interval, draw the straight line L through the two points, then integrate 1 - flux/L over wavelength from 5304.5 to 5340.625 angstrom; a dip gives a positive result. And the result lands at 1.8 angstrom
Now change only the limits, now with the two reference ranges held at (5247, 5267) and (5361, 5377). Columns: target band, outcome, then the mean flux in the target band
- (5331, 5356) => -1.14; 0.953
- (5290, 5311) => -2.15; 0.985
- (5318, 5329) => -1.03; 0.987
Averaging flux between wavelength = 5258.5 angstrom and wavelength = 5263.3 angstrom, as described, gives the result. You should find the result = 0.872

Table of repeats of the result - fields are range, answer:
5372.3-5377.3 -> 0.903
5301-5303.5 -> 1.04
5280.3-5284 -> 0.937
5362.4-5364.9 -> 0.85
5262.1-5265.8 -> 0.867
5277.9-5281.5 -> 0.911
